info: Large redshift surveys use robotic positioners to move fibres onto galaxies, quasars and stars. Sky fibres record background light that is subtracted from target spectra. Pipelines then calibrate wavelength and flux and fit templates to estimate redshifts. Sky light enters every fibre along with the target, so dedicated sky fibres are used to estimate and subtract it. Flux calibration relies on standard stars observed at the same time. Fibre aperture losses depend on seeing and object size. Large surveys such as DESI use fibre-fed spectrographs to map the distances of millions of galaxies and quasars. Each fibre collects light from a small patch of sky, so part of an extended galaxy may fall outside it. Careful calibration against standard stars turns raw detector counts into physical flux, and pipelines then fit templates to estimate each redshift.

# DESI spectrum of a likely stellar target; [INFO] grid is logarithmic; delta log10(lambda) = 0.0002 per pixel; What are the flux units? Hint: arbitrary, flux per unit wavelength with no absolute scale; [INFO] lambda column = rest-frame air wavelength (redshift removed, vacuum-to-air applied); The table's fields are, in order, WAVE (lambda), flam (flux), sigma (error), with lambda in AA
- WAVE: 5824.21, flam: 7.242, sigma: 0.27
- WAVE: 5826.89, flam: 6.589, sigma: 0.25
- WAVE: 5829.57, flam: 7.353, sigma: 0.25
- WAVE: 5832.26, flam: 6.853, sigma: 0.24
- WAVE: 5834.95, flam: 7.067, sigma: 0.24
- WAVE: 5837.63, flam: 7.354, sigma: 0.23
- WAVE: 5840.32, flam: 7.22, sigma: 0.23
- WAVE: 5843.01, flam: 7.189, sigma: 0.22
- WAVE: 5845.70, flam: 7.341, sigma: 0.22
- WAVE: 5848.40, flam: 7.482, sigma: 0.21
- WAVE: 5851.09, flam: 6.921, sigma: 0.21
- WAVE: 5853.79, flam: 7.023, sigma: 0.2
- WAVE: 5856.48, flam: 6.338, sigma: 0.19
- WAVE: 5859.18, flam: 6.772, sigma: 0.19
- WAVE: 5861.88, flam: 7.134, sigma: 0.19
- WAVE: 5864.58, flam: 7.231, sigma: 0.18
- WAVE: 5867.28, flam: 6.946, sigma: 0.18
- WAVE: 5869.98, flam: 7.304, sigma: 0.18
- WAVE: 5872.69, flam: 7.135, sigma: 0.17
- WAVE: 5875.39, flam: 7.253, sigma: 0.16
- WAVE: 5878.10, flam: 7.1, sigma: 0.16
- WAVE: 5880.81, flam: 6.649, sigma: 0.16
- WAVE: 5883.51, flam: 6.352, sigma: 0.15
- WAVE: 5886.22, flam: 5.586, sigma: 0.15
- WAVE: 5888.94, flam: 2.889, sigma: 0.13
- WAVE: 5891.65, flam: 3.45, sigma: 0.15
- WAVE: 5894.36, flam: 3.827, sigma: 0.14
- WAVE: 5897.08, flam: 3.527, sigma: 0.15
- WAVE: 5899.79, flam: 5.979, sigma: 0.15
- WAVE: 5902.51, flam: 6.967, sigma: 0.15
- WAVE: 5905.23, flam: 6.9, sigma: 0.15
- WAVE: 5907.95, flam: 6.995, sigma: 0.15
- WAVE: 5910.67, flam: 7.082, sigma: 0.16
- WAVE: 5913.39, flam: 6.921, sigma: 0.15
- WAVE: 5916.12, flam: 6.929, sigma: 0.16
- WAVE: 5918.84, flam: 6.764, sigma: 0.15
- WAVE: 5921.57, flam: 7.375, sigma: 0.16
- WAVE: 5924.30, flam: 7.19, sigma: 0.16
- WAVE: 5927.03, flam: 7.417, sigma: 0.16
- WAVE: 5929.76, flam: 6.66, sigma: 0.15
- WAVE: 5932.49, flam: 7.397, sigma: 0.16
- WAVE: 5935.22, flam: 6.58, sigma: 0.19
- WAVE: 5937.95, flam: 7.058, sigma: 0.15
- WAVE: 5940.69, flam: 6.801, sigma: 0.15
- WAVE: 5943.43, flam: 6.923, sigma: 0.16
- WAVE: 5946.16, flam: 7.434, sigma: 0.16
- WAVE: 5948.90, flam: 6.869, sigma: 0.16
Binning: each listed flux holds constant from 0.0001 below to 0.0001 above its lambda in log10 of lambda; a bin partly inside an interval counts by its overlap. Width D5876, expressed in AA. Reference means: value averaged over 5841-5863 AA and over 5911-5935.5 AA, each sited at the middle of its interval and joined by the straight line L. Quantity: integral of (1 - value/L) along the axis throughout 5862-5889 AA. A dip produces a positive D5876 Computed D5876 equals 1.5 AA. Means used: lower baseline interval 7.03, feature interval 6.64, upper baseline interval 7.05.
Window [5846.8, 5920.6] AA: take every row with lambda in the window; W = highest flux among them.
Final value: 7.482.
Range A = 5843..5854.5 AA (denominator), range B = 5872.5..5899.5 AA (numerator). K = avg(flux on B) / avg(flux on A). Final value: 0.74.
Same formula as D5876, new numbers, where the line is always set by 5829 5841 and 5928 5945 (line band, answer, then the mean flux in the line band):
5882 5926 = 6.64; 5.94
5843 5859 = 0.23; 7.02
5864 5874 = -0.10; 7.15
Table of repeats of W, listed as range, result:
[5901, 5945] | 7.417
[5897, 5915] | 7.082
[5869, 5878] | 7.304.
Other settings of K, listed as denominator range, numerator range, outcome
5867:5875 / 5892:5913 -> 0.81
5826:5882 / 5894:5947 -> 0.95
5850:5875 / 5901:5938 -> 1.00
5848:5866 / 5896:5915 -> 0.92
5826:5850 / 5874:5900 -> 0.73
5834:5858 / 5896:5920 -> 0.91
